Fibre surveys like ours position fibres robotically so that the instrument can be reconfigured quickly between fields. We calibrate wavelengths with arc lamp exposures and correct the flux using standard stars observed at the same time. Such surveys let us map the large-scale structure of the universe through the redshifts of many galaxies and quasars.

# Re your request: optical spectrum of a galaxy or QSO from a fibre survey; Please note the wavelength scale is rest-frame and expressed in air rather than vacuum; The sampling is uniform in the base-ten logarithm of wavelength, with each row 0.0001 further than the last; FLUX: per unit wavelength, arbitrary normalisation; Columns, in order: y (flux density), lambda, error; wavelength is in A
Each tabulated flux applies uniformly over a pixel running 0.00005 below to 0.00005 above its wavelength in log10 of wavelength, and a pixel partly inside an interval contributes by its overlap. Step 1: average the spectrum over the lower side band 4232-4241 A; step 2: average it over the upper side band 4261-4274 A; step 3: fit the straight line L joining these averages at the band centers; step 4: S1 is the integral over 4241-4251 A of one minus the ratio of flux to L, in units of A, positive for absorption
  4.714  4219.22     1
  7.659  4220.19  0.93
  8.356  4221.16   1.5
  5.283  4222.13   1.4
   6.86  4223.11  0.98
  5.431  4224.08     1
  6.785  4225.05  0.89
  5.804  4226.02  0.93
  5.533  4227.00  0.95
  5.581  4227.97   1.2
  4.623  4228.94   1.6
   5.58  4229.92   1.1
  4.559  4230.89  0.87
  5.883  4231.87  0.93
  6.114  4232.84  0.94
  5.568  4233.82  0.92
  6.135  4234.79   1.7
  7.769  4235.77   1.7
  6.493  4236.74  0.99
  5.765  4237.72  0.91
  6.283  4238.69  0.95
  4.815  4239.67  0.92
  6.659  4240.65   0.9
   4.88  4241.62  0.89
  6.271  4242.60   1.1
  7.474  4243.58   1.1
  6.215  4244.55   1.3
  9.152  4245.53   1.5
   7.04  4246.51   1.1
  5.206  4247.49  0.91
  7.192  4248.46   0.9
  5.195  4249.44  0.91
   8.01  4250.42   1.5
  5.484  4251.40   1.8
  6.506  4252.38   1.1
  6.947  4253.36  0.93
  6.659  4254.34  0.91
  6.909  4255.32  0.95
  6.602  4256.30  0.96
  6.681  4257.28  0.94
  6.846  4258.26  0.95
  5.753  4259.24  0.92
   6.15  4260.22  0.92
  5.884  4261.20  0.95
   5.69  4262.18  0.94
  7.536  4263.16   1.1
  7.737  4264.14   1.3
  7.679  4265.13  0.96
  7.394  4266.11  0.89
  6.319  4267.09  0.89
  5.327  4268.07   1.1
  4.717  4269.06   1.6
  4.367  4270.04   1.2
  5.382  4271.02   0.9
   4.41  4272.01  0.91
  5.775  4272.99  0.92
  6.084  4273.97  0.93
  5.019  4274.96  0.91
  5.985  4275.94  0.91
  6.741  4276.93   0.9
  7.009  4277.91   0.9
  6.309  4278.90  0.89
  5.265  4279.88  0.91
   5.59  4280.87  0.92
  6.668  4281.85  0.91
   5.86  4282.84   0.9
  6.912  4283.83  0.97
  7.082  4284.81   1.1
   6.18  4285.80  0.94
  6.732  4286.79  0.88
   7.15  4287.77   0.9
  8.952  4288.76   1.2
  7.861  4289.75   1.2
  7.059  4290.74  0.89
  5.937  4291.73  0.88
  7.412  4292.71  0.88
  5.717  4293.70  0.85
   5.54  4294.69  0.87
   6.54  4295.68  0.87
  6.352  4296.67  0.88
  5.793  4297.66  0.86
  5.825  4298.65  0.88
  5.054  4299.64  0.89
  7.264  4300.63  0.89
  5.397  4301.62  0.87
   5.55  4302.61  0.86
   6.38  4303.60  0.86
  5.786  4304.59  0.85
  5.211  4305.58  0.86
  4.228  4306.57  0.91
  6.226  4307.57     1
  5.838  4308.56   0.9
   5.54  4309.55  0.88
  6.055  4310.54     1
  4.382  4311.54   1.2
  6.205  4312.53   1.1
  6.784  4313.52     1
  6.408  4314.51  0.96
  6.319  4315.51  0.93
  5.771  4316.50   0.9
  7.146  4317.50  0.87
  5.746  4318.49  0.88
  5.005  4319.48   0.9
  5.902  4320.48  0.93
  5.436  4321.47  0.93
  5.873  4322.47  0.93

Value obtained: -0.9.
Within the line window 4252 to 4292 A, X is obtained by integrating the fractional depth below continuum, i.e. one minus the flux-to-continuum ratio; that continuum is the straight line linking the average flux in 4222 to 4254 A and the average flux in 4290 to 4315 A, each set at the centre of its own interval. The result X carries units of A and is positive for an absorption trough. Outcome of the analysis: -2.2 A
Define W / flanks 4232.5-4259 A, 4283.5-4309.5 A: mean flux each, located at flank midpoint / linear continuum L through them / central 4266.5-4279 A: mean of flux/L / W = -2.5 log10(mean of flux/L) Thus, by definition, 0.13 mag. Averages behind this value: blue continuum 6.47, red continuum 6.29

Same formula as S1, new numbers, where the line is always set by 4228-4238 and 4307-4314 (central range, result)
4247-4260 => -1.4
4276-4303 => -2.7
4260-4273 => -0.4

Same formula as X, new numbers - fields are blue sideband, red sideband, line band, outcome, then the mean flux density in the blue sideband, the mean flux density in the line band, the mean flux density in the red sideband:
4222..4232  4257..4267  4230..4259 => -0.9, 5.63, 6.37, 6.72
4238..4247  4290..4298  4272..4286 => 0.6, 6.51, 6.12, 6.35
